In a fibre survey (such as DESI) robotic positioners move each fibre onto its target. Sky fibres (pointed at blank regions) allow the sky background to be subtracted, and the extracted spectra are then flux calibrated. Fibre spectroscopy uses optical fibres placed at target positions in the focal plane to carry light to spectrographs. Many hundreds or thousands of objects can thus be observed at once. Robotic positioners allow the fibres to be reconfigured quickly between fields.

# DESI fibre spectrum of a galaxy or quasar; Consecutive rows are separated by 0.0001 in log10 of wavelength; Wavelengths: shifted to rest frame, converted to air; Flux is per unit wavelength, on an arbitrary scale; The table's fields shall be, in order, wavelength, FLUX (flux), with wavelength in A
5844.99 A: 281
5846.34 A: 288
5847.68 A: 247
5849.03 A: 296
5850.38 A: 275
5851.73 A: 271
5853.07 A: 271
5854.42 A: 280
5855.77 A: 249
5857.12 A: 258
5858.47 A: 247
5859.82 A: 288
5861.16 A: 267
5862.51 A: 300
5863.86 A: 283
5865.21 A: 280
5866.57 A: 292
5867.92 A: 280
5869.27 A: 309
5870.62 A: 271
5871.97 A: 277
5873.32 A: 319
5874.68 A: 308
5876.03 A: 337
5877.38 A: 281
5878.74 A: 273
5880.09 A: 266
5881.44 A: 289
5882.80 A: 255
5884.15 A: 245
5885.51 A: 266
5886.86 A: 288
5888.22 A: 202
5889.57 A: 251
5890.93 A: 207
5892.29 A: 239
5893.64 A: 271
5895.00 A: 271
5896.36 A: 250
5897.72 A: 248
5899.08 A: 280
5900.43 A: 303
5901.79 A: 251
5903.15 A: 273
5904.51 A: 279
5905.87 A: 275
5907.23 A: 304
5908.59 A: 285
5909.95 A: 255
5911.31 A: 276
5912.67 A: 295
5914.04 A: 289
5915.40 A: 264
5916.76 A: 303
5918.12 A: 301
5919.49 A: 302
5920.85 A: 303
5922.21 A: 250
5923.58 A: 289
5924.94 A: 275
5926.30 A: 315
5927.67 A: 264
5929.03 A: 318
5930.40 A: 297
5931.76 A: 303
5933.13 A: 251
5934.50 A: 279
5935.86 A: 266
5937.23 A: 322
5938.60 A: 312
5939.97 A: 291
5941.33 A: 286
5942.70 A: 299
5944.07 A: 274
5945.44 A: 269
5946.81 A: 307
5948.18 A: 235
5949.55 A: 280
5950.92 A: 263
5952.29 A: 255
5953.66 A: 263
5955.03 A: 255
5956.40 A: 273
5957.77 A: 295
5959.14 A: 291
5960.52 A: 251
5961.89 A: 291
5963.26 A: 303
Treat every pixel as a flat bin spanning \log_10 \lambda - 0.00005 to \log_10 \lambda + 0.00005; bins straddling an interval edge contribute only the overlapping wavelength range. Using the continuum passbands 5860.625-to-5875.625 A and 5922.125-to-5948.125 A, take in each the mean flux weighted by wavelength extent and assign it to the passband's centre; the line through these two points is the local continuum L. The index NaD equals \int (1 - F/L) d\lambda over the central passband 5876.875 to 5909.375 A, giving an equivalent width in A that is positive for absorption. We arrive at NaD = 2.78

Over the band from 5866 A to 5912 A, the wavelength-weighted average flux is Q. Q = 273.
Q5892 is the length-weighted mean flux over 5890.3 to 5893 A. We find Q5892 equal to 224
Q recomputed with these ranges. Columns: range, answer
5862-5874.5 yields 290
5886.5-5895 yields 244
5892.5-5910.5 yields 272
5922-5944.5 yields 289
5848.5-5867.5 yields 275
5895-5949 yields 283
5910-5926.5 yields 286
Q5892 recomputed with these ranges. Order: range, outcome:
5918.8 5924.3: 286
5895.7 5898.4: 249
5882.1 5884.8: 250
